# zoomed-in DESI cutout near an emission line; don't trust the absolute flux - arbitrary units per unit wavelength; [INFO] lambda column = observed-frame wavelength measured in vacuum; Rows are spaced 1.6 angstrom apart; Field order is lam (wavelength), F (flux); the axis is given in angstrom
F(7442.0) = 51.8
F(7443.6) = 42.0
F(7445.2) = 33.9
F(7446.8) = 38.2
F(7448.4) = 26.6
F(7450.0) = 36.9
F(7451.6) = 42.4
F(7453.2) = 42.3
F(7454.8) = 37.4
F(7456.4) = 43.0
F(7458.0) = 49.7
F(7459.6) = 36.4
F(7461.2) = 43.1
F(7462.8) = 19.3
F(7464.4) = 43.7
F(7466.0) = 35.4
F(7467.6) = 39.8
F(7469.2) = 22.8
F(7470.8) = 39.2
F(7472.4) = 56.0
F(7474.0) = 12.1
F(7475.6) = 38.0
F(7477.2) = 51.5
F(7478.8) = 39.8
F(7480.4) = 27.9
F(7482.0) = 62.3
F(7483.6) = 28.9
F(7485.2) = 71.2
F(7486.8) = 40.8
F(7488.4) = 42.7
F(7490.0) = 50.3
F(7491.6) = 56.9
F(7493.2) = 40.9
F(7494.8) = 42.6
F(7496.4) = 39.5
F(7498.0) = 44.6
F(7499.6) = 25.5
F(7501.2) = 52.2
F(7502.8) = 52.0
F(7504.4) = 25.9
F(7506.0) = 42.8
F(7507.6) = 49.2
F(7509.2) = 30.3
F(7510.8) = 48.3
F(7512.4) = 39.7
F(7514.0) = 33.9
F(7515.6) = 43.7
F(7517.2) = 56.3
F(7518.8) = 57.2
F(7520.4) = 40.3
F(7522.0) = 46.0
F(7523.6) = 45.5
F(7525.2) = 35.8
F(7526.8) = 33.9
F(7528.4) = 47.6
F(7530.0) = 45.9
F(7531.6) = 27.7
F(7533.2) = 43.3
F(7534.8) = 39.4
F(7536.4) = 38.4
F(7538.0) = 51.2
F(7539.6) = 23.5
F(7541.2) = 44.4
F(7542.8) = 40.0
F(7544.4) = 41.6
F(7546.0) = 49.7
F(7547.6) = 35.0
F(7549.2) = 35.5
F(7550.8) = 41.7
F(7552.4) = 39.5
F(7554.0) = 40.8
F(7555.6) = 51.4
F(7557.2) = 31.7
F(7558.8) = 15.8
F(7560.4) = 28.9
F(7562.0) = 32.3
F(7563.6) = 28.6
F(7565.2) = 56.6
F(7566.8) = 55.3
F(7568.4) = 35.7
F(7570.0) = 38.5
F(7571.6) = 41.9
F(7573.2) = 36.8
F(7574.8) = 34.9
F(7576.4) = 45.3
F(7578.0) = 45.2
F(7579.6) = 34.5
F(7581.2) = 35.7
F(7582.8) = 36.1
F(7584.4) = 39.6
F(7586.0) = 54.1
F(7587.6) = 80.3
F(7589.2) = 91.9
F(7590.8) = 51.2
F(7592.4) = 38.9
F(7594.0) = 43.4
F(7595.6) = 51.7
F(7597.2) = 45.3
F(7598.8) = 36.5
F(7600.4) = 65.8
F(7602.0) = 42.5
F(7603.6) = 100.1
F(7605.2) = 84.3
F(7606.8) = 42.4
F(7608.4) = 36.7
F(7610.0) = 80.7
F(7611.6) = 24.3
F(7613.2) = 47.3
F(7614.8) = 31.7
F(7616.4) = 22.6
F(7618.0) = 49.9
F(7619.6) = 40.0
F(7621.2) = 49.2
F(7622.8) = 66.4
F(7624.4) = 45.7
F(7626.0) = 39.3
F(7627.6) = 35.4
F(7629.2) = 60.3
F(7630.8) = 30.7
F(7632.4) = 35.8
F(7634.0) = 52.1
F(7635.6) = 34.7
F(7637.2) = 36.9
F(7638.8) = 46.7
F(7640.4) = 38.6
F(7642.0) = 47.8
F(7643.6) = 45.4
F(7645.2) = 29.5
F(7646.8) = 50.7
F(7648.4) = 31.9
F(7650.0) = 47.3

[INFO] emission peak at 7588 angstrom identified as [S II] 6716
